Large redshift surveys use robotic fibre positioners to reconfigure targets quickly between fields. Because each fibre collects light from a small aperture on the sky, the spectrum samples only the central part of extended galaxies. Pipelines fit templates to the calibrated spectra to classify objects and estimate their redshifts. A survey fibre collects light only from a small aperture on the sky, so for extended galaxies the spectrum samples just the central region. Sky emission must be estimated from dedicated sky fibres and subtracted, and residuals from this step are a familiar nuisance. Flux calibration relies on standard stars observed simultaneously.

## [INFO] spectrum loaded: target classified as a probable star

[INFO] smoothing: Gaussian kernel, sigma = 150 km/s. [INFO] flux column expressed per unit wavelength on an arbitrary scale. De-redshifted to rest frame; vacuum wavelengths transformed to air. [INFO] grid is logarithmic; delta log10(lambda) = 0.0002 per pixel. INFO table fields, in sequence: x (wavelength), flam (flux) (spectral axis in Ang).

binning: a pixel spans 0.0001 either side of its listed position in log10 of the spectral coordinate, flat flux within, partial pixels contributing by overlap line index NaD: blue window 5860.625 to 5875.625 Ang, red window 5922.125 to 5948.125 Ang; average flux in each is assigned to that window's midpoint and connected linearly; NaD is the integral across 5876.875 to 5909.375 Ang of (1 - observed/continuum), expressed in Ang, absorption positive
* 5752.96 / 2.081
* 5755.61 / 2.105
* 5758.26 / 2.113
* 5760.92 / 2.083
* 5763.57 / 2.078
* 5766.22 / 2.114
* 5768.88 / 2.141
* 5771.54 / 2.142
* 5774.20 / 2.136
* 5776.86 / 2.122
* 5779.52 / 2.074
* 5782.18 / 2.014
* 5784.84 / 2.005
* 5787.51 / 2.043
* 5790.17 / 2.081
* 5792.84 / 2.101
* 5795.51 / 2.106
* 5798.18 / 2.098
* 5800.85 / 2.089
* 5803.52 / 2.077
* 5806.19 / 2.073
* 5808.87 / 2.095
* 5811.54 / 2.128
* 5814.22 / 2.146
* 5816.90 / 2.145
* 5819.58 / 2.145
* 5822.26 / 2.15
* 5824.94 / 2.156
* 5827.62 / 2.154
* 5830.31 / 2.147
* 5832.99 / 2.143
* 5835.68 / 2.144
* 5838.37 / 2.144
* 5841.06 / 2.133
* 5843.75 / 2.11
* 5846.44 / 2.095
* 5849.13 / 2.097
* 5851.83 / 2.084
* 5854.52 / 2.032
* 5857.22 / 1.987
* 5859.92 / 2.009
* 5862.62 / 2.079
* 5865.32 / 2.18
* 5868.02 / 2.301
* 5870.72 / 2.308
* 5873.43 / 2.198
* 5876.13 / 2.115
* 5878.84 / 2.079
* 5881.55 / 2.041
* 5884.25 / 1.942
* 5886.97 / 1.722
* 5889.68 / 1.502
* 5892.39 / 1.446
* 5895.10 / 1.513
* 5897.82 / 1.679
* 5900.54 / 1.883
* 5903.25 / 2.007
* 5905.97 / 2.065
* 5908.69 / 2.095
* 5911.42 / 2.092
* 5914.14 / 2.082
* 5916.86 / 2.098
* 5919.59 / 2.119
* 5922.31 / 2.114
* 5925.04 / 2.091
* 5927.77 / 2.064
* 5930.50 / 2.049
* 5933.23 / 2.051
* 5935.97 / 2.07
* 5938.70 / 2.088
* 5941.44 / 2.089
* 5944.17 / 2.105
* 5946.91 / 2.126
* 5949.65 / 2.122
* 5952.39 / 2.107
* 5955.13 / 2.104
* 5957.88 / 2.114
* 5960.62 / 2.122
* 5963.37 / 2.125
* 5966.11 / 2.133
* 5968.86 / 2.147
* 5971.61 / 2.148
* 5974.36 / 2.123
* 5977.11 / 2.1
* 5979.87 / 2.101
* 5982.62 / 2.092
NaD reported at 4.9 Ang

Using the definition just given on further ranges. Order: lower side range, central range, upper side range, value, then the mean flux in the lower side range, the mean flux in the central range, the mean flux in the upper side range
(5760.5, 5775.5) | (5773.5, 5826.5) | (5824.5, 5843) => 0.8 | 2.12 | 2.1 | 2.14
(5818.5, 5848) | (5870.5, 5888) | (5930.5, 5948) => 0.6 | 2.14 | 2.05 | 2.08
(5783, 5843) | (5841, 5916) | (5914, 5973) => 4.1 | 2.11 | 1.99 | 2.1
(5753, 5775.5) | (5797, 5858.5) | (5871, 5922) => -2.5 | 2.11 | 2.11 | 1.94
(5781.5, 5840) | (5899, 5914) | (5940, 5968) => 0.6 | 2.11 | 2.03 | 2.12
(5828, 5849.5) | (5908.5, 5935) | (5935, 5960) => 0.3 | 2.13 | 2.08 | 2.1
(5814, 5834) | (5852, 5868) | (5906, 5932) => 0.3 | 2.15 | 2.08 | 2.09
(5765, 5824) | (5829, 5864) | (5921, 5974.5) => 0.2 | 2.1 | 2.09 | 2.1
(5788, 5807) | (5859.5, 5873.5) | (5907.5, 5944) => -0.7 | 2.09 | 2.19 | 2.09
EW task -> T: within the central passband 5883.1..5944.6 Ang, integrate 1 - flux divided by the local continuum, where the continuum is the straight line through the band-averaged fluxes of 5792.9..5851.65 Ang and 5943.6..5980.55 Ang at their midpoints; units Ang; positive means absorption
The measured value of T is 4.8 Ang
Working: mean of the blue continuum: 2.12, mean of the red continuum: 2.12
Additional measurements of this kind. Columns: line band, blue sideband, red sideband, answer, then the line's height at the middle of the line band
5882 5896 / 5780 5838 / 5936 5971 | 3.0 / 2.11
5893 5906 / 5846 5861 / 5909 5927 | 1.9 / 2.08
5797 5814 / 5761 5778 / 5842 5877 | 0.2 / 2.12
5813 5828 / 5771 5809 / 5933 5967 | -0.4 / 2.09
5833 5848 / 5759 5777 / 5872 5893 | -1.1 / 1.98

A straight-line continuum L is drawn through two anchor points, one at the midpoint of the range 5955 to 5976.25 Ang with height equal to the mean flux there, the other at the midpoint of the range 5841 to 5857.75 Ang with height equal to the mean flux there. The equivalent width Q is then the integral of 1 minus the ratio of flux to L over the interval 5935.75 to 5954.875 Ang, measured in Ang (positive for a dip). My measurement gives 0.1 Ang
